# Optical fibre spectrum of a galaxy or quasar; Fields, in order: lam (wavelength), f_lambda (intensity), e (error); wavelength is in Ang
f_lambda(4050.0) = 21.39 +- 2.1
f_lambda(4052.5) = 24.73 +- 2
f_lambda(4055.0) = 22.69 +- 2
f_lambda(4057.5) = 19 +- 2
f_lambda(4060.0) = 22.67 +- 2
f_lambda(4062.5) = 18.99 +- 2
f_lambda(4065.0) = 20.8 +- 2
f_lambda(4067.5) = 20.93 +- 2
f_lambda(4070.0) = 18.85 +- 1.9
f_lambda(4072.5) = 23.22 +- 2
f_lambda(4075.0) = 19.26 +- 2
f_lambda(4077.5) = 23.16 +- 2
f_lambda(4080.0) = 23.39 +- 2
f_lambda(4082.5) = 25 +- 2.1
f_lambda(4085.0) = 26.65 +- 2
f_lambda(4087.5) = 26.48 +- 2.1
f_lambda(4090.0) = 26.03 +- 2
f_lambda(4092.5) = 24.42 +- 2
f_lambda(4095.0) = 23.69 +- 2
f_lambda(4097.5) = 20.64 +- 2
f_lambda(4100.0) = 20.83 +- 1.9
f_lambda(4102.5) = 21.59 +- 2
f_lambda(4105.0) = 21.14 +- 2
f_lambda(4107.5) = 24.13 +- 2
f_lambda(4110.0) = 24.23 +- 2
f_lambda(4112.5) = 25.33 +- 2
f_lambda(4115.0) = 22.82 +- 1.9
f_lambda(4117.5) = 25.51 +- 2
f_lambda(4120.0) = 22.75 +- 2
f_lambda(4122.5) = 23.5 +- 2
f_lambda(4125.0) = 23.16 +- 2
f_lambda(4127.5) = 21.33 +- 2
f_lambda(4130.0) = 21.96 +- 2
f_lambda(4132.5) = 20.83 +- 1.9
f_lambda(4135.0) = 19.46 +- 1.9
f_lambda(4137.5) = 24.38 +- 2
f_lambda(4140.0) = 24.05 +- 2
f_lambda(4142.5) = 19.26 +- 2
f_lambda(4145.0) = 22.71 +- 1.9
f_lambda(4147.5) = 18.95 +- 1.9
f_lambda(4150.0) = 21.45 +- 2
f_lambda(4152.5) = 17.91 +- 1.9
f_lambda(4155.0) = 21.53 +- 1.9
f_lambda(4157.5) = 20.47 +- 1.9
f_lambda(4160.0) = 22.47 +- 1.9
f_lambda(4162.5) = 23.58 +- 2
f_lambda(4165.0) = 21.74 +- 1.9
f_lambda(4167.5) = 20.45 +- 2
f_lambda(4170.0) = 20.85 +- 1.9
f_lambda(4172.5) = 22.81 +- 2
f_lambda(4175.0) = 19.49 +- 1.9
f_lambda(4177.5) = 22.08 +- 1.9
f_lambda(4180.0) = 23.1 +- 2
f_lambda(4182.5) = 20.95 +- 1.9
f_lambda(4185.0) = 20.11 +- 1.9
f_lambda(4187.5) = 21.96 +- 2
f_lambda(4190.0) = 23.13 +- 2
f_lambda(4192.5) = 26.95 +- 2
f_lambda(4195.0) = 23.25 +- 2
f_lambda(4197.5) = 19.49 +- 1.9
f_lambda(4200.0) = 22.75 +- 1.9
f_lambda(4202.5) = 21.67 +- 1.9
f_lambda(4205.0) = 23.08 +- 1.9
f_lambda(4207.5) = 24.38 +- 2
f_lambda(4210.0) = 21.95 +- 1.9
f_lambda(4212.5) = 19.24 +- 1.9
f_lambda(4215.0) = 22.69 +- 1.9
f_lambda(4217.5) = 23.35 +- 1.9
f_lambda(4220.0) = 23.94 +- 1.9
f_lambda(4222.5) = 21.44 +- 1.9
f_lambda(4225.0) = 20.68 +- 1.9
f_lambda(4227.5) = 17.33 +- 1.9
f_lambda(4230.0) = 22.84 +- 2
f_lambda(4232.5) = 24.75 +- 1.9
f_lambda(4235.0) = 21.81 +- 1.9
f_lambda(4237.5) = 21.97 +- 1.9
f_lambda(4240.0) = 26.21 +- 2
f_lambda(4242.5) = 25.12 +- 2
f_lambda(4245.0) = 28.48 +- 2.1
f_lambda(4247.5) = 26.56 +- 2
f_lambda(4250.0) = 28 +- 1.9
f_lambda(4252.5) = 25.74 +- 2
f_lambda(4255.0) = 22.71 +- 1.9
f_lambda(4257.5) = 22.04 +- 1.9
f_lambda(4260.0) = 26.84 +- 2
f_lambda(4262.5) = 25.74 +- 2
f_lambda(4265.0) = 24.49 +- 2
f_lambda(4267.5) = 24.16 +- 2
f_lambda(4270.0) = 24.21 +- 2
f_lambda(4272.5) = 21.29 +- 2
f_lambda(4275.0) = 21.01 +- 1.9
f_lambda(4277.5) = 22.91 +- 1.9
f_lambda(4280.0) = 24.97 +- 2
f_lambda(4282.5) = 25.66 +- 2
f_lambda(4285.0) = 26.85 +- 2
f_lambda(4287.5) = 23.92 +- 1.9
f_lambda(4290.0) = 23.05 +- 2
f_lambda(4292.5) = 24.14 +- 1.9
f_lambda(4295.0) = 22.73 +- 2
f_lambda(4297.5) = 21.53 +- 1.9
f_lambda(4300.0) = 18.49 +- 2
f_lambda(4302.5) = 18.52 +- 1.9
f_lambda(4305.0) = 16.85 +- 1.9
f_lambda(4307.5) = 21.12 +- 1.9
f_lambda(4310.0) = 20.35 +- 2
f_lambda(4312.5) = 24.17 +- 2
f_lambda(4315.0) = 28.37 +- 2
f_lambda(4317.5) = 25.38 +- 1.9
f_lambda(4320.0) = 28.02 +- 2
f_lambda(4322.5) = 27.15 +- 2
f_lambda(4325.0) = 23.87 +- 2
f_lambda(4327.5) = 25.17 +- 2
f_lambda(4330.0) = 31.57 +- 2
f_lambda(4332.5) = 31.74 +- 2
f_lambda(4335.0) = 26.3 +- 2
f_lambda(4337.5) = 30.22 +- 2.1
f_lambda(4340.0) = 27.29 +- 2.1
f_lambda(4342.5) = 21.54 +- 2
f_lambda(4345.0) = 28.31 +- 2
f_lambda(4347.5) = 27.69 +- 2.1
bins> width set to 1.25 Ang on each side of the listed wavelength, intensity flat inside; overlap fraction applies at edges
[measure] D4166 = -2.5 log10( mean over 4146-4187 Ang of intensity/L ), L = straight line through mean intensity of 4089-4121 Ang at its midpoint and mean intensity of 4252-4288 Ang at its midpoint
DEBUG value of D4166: 0.12 mag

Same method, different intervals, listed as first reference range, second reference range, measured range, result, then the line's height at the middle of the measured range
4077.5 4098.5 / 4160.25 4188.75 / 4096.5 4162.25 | 0.05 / 23.1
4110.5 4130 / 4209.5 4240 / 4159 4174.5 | 0.05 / 22.8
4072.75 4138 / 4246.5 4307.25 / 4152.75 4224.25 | 0.06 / 23.3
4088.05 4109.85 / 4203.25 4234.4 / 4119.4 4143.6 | 0.03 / 22.8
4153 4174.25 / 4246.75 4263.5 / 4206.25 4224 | 0.06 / 23.7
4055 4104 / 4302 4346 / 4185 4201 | 0.05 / 23.8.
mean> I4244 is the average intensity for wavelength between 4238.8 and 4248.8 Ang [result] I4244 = 26.6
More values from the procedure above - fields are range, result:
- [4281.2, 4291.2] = 24.9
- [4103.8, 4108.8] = 22.7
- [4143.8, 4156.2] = 20.5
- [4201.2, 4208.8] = 23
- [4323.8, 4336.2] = 27.8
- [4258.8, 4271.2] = 25.1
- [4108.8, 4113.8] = 24.8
